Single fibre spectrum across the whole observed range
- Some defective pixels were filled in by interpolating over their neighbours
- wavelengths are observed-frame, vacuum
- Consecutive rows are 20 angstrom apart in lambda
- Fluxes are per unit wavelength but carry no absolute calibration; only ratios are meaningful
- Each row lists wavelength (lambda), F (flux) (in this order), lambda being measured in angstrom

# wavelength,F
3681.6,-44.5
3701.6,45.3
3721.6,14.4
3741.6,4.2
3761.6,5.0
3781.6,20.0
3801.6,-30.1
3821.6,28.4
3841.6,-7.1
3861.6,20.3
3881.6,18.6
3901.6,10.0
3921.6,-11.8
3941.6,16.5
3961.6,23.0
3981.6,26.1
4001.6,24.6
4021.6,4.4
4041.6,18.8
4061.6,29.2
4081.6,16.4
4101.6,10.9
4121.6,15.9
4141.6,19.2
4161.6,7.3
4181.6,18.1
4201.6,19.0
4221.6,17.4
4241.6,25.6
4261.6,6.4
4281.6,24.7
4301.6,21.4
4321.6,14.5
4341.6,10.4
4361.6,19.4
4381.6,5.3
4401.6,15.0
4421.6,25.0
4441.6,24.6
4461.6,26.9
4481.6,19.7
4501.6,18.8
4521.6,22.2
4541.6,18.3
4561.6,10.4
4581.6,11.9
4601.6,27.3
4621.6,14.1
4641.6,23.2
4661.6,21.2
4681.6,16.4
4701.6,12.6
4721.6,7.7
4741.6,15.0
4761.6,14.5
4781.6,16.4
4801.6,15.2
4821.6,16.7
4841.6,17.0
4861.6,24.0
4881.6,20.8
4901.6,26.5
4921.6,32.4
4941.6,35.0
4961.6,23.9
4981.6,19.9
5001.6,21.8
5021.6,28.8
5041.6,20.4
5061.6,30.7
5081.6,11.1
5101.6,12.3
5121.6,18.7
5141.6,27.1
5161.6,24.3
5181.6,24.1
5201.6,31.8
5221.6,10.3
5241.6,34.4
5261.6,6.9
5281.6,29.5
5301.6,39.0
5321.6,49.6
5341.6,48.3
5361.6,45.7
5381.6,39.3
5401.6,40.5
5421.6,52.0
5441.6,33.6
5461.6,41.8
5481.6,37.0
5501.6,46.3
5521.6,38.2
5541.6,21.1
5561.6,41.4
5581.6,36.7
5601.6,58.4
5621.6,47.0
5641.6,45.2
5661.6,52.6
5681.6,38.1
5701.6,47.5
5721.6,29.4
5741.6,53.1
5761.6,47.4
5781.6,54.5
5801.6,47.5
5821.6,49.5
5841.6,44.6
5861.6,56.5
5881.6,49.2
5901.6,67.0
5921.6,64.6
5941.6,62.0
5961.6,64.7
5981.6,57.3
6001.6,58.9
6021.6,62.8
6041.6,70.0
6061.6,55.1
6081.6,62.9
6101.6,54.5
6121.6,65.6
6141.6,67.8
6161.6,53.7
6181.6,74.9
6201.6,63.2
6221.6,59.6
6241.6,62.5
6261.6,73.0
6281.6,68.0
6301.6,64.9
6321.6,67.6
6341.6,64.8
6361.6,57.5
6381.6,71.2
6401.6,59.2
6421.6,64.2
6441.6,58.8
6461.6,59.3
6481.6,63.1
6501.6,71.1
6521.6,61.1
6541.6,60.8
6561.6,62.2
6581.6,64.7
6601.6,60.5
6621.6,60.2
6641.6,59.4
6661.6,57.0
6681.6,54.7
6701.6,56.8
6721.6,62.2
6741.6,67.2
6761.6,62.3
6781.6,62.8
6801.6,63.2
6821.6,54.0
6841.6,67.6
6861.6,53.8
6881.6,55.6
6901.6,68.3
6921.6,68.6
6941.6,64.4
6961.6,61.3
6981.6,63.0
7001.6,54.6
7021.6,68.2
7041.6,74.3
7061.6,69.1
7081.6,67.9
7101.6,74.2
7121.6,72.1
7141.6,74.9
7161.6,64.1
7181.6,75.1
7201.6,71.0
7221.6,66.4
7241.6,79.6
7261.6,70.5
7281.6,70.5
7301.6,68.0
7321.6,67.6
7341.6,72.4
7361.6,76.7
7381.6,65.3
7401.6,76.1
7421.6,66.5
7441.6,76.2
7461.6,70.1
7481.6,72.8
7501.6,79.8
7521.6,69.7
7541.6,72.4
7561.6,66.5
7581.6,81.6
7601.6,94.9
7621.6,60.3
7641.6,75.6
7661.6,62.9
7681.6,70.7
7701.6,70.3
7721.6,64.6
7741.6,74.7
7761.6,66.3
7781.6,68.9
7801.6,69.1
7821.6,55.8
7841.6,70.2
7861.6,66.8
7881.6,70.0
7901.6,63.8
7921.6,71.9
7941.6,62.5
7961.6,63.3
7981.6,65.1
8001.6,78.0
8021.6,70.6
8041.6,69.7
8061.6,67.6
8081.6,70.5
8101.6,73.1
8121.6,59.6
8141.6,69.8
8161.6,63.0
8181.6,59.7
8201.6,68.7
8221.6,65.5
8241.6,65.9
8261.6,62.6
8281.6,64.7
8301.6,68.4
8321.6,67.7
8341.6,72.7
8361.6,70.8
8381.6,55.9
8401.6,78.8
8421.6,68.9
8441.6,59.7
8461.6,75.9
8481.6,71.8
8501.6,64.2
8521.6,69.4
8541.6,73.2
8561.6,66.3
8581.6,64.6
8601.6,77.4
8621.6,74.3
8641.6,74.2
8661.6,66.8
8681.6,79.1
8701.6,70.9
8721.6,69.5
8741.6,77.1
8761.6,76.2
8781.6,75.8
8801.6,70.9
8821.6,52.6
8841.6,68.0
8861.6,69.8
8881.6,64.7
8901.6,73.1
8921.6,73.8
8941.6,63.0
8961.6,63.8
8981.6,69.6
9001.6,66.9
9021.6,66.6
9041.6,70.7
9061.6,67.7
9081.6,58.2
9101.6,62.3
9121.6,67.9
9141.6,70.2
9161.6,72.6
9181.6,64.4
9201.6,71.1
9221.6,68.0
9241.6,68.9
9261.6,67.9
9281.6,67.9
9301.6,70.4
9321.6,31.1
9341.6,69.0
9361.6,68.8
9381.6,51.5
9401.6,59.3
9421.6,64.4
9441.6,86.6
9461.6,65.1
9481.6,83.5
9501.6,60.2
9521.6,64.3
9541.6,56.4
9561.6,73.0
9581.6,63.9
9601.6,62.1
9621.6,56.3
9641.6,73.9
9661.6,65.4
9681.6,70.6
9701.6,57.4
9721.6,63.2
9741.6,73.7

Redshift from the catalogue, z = 0.327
